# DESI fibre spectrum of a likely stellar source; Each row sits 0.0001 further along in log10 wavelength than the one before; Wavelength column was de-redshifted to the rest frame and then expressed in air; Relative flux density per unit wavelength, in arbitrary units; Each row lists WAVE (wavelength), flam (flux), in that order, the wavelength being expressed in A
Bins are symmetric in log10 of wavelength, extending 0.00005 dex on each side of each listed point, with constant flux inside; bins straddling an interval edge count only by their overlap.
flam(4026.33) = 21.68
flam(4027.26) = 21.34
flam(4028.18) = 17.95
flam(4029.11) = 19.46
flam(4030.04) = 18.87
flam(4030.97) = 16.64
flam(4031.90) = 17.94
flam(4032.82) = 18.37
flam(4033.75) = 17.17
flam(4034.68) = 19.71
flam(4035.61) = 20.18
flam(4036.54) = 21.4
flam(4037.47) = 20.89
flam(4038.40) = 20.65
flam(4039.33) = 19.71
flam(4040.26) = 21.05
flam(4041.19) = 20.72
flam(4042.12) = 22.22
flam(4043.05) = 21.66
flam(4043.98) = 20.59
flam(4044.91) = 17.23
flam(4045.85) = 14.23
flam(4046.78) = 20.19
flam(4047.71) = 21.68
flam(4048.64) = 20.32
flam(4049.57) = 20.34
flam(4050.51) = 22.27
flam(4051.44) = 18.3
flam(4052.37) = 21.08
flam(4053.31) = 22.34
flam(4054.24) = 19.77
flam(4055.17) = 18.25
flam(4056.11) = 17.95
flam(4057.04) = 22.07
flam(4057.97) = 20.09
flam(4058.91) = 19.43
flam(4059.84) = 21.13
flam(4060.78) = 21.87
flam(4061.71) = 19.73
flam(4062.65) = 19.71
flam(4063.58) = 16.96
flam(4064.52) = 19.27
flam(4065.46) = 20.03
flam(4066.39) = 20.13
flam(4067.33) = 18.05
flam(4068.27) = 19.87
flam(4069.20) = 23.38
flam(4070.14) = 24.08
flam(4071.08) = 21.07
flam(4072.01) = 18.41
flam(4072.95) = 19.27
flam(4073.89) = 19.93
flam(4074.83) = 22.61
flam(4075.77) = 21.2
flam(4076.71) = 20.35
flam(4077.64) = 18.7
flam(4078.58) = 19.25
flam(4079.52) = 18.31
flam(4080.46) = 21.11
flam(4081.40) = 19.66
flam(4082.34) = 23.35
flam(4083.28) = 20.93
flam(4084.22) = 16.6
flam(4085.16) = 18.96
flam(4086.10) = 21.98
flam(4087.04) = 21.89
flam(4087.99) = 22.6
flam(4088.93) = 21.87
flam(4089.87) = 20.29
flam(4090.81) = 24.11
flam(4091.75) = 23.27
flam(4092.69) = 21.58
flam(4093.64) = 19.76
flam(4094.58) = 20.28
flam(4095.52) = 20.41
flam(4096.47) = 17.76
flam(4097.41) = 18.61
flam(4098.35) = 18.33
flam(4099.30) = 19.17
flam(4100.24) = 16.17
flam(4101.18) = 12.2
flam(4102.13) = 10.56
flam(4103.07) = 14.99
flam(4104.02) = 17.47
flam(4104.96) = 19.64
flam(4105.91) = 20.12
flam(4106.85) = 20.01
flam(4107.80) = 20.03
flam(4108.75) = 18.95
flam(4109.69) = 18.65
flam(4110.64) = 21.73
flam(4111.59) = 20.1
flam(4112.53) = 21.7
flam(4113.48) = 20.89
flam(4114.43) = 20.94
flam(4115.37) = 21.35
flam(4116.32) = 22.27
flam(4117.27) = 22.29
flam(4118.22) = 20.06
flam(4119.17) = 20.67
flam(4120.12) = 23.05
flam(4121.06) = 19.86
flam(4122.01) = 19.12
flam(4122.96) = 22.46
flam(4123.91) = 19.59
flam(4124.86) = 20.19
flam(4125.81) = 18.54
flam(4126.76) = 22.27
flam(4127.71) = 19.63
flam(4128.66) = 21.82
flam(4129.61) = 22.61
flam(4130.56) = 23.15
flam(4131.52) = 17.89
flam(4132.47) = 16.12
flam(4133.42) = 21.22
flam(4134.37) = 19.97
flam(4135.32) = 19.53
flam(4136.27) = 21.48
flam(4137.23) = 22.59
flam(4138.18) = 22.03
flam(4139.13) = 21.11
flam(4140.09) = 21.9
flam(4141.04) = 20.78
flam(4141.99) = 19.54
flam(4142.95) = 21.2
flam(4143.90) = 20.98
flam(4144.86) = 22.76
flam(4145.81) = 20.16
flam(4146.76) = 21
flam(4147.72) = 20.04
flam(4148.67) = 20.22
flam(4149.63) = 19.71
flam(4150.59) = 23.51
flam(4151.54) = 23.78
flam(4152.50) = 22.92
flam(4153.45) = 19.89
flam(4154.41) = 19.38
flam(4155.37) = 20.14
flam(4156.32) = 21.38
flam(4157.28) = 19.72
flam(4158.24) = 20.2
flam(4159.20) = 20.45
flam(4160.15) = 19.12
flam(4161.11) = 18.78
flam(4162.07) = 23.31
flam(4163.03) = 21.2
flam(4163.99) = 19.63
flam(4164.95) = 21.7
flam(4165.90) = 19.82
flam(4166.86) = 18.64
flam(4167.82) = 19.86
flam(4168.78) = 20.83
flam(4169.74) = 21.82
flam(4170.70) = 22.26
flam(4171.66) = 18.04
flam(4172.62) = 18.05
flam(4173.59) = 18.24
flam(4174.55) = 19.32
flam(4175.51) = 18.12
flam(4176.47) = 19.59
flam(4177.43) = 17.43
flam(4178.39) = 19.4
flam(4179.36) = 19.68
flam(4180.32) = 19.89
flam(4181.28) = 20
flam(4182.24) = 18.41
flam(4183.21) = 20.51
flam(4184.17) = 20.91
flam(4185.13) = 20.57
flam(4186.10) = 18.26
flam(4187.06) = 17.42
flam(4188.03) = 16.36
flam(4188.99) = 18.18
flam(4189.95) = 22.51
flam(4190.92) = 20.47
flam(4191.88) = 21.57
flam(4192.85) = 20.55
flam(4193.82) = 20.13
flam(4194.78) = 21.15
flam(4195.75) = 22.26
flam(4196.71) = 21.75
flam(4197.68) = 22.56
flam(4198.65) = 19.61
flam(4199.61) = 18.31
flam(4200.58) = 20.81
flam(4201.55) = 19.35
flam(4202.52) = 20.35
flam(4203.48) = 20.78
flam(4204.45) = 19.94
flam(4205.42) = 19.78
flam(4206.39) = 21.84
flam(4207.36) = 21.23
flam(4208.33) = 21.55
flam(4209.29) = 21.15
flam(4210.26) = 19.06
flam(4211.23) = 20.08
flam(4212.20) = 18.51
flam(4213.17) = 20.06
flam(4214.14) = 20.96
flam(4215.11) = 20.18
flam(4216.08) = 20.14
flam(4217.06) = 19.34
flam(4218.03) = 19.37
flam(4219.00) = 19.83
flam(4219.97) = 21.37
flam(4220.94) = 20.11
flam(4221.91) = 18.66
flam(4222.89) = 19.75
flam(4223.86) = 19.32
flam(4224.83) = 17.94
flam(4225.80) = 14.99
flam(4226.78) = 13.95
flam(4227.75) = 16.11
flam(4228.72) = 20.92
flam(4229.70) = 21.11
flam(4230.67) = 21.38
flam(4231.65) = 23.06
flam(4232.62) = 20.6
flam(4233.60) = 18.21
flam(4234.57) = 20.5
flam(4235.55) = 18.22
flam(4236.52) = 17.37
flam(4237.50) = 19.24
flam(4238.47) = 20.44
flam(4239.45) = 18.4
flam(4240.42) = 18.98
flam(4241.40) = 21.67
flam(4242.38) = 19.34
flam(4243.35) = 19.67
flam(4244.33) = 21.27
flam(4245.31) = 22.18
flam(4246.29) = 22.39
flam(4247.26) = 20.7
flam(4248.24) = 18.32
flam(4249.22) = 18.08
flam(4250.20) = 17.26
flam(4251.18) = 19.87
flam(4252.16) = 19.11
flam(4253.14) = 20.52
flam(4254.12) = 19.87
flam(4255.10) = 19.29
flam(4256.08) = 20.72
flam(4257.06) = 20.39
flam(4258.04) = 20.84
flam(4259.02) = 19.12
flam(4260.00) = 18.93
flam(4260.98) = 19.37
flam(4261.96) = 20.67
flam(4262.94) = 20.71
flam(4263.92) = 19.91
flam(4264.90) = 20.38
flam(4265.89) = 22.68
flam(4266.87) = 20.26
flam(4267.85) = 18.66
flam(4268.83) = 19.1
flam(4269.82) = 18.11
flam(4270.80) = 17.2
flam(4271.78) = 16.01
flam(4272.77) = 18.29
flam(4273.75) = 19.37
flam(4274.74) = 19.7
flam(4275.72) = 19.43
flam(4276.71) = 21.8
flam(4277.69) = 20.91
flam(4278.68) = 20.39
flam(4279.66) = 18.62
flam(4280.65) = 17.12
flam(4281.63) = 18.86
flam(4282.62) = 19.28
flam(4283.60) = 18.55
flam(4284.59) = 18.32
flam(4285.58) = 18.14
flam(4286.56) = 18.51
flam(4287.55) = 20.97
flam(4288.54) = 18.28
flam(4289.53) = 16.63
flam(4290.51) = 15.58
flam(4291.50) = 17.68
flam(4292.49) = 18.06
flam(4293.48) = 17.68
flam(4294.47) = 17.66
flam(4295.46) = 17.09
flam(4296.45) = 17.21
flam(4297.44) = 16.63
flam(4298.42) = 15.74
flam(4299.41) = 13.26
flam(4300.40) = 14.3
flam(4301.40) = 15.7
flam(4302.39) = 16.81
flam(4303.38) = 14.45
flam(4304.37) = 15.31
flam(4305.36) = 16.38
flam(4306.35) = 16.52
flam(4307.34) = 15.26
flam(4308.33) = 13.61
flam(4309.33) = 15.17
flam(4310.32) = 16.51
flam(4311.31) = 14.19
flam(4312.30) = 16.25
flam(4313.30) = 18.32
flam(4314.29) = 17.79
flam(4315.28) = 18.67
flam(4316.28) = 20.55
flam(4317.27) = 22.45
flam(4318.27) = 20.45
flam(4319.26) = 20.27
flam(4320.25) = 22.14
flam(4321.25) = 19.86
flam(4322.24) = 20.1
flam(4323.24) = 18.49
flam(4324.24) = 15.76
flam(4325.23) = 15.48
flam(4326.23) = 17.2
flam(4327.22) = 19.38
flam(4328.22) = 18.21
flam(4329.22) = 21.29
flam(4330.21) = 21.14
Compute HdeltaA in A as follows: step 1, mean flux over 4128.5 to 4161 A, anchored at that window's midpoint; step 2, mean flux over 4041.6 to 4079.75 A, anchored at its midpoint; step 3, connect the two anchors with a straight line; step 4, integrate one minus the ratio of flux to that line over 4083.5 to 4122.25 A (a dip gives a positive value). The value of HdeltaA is 1.3 A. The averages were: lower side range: 20.1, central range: 19.8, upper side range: 20.8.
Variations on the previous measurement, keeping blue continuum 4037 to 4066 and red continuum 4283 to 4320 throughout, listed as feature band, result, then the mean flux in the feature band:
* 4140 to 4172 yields -3.2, 20.7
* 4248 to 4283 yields -3.6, 19.4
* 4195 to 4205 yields -1.2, 20.6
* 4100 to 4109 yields 1.1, 17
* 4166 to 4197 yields -2.0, 19.7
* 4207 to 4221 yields -1.5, 20.2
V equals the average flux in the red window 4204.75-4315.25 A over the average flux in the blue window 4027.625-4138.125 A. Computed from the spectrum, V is 0.94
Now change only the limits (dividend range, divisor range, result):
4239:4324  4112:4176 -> 0.90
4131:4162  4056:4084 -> 1.02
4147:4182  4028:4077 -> 1.01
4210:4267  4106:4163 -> 0.95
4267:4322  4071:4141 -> 0.89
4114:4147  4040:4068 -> 1.05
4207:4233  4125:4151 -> 0.95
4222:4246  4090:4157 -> 0.96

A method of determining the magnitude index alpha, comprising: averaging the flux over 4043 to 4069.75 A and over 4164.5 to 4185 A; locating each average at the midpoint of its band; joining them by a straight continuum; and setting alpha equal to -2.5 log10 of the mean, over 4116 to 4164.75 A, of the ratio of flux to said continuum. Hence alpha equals -0.057 mag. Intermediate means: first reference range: 19.9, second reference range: 19.7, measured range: 20.8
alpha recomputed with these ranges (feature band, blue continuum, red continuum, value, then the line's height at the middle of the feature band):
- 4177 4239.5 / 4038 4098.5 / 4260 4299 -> -0.029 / 19.2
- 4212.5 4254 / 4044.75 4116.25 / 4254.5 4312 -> -0.061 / 18.5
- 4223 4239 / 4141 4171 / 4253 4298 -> 0.037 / 19.6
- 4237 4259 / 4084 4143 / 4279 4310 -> -0.127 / 17.7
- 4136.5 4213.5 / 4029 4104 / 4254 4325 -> -0.071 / 19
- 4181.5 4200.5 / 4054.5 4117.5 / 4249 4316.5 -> -0.063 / 19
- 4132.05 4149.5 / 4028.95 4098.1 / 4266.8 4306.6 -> -0.075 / 19.3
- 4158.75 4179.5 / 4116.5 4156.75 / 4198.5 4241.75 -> 0.033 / 20.4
